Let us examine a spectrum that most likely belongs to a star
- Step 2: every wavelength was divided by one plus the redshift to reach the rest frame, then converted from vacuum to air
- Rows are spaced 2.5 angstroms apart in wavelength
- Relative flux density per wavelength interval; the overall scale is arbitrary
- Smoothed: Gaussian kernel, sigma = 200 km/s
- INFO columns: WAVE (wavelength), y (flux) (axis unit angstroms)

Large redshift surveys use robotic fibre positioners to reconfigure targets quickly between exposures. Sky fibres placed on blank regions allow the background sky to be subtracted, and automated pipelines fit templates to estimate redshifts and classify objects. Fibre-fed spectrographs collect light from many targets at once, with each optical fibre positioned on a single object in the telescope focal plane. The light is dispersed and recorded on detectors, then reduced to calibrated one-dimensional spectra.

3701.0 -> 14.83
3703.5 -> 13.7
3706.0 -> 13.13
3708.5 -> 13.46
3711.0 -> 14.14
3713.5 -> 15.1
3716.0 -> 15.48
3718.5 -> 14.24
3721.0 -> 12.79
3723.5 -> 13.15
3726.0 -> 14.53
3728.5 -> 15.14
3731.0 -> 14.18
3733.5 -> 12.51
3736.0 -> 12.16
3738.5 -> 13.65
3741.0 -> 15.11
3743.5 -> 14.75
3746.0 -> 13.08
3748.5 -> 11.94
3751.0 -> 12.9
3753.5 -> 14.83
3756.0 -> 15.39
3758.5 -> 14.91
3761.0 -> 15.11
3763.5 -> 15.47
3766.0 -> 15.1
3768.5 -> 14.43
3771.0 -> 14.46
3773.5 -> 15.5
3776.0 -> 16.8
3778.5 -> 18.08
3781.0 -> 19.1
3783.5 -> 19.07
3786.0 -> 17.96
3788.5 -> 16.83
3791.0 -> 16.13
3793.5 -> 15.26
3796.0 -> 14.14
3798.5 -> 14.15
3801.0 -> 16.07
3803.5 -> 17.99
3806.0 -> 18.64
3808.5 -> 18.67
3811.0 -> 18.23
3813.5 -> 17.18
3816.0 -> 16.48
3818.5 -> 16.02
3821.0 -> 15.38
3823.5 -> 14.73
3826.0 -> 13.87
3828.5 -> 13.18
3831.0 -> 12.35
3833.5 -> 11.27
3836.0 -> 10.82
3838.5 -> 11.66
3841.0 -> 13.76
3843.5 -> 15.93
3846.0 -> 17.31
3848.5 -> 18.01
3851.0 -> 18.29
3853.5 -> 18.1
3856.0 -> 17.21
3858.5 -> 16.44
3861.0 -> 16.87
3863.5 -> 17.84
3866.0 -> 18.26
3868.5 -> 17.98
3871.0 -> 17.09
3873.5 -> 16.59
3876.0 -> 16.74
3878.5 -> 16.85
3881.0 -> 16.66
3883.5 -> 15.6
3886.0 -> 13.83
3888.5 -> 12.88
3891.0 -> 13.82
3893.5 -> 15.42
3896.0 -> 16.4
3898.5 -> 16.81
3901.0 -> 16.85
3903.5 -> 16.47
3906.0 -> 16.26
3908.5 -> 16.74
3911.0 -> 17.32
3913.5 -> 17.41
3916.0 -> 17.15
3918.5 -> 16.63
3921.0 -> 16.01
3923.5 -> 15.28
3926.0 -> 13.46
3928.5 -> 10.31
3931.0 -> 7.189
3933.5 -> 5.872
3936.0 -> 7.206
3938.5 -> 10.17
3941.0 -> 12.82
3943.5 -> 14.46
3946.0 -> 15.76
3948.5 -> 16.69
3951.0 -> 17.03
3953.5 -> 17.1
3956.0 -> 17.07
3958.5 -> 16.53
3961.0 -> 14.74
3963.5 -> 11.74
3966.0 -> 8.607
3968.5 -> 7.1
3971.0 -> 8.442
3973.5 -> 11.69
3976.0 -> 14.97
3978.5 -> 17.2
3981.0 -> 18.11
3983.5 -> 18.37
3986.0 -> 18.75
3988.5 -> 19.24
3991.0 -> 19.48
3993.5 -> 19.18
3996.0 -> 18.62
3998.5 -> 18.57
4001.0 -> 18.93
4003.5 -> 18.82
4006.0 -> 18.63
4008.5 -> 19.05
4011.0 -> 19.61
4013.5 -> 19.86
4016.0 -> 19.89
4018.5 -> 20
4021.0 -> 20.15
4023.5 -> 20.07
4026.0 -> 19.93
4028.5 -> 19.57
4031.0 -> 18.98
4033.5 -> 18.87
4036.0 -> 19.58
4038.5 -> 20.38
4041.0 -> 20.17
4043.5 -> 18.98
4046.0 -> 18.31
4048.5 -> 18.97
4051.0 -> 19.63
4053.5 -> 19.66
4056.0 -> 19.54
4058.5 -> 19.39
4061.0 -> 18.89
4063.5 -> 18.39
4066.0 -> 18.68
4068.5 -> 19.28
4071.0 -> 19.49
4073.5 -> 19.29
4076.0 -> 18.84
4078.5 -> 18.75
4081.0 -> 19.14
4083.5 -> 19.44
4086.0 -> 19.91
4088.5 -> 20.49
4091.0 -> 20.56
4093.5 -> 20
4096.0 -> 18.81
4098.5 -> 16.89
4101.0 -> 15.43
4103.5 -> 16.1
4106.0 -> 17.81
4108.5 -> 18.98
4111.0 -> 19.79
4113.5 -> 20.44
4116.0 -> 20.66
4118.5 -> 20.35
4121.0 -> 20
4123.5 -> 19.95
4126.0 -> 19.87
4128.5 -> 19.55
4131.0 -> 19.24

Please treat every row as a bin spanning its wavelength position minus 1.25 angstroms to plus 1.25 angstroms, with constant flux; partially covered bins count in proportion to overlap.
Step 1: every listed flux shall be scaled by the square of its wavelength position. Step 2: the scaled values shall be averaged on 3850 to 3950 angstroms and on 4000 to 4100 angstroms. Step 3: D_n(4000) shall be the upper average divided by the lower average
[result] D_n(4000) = 1.4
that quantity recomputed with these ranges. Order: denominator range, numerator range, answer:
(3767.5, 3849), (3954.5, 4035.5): 1.21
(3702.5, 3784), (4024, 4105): 1.54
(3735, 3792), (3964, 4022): 1.25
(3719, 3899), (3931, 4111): 1.25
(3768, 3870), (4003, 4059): 1.35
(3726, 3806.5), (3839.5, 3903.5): 1.13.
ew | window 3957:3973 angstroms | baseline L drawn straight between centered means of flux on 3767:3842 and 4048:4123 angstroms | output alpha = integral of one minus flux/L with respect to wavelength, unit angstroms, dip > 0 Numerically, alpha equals 5.7 angstroms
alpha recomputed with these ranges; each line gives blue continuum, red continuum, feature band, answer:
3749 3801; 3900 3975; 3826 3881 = -4.1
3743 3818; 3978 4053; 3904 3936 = 7.1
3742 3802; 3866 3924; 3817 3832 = 1.4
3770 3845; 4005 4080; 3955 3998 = 7.1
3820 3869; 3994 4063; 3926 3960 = 8.9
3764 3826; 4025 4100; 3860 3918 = 3.4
